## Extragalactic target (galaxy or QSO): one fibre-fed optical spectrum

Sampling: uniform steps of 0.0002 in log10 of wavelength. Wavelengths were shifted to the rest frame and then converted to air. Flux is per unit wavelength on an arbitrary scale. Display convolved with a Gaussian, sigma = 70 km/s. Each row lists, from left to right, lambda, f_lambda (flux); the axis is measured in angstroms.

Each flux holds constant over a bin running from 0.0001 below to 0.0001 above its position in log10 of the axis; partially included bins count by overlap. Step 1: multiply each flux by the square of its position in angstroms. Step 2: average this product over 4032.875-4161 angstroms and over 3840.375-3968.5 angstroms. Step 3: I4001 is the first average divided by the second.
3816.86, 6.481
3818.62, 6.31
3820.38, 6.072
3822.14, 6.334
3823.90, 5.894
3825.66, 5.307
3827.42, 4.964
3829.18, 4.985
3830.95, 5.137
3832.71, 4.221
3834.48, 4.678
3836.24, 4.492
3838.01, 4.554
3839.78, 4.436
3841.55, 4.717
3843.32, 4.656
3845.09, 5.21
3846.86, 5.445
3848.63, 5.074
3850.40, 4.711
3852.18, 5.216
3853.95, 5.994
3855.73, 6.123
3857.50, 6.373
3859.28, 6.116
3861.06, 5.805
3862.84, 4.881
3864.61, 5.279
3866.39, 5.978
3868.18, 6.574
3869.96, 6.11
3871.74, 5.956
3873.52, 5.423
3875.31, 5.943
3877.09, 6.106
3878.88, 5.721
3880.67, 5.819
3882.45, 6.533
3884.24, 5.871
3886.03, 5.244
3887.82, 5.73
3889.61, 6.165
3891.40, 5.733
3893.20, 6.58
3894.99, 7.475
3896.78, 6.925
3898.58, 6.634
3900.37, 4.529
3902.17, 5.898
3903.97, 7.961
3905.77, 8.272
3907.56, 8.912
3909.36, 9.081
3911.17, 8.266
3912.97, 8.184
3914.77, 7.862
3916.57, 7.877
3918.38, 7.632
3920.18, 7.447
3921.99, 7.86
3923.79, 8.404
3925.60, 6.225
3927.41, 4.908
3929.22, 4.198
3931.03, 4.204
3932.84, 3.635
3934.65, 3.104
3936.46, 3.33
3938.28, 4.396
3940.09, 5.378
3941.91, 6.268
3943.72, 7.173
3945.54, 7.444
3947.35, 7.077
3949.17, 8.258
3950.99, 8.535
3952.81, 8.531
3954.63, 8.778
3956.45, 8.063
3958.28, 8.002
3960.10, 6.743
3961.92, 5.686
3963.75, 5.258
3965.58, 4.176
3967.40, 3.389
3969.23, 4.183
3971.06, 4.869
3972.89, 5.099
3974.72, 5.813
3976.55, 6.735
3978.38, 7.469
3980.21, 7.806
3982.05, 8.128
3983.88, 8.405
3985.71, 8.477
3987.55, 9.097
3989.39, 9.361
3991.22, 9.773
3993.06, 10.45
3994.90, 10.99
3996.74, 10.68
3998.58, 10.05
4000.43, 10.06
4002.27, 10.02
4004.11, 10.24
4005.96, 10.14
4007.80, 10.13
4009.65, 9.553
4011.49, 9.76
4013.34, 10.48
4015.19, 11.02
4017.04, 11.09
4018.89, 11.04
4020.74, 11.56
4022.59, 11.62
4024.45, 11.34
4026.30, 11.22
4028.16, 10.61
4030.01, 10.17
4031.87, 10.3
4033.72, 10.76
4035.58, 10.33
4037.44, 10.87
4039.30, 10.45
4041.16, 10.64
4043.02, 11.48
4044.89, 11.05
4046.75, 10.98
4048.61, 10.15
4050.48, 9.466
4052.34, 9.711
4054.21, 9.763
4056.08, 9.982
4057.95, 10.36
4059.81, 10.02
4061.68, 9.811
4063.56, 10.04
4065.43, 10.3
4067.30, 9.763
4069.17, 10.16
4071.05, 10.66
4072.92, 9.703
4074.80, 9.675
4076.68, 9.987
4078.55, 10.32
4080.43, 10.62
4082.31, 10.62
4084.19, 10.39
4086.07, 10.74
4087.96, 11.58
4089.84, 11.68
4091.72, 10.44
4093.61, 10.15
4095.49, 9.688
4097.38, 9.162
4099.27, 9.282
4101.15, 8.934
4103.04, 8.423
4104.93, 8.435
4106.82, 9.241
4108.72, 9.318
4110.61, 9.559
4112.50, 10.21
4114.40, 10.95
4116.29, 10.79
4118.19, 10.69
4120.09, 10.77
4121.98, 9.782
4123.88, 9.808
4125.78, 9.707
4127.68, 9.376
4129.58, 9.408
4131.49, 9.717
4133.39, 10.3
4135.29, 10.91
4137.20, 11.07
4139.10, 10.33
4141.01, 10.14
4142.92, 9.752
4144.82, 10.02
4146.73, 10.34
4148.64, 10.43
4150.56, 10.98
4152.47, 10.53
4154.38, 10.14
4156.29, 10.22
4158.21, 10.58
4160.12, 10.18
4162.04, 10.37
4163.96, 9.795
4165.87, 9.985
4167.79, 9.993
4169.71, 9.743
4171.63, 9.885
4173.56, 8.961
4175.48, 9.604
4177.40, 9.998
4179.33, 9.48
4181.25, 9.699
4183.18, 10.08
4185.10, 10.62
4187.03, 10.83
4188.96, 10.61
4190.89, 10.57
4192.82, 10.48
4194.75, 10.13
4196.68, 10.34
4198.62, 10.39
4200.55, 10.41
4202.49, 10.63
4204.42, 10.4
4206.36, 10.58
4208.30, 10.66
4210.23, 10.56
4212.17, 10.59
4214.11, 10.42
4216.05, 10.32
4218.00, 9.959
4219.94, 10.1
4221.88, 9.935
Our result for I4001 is 1.8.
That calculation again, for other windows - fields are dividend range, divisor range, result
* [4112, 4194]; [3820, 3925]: 1.90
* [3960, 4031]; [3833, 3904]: 1.66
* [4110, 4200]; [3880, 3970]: 1.76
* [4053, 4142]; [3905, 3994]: 1.57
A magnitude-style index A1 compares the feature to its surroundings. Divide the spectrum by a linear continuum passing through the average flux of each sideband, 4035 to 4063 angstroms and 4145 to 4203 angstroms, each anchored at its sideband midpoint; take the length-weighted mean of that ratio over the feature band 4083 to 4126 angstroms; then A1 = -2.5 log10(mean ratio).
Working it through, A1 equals 0.03 mag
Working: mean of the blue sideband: 10.3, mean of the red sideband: 10.2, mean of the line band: 10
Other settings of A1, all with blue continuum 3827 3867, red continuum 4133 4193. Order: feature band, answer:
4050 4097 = -0.17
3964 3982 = 0.27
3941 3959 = -0.15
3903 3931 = -0.18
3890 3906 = -0.10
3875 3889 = -0.03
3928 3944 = 0.41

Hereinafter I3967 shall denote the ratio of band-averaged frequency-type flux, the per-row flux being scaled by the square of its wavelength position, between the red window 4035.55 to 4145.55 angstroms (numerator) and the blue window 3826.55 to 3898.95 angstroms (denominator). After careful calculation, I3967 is 2.03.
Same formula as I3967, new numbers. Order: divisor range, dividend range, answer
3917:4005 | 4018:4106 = 1.52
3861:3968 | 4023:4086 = 1.74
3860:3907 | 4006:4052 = 1.86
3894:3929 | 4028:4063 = 1.51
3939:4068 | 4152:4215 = 1.23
